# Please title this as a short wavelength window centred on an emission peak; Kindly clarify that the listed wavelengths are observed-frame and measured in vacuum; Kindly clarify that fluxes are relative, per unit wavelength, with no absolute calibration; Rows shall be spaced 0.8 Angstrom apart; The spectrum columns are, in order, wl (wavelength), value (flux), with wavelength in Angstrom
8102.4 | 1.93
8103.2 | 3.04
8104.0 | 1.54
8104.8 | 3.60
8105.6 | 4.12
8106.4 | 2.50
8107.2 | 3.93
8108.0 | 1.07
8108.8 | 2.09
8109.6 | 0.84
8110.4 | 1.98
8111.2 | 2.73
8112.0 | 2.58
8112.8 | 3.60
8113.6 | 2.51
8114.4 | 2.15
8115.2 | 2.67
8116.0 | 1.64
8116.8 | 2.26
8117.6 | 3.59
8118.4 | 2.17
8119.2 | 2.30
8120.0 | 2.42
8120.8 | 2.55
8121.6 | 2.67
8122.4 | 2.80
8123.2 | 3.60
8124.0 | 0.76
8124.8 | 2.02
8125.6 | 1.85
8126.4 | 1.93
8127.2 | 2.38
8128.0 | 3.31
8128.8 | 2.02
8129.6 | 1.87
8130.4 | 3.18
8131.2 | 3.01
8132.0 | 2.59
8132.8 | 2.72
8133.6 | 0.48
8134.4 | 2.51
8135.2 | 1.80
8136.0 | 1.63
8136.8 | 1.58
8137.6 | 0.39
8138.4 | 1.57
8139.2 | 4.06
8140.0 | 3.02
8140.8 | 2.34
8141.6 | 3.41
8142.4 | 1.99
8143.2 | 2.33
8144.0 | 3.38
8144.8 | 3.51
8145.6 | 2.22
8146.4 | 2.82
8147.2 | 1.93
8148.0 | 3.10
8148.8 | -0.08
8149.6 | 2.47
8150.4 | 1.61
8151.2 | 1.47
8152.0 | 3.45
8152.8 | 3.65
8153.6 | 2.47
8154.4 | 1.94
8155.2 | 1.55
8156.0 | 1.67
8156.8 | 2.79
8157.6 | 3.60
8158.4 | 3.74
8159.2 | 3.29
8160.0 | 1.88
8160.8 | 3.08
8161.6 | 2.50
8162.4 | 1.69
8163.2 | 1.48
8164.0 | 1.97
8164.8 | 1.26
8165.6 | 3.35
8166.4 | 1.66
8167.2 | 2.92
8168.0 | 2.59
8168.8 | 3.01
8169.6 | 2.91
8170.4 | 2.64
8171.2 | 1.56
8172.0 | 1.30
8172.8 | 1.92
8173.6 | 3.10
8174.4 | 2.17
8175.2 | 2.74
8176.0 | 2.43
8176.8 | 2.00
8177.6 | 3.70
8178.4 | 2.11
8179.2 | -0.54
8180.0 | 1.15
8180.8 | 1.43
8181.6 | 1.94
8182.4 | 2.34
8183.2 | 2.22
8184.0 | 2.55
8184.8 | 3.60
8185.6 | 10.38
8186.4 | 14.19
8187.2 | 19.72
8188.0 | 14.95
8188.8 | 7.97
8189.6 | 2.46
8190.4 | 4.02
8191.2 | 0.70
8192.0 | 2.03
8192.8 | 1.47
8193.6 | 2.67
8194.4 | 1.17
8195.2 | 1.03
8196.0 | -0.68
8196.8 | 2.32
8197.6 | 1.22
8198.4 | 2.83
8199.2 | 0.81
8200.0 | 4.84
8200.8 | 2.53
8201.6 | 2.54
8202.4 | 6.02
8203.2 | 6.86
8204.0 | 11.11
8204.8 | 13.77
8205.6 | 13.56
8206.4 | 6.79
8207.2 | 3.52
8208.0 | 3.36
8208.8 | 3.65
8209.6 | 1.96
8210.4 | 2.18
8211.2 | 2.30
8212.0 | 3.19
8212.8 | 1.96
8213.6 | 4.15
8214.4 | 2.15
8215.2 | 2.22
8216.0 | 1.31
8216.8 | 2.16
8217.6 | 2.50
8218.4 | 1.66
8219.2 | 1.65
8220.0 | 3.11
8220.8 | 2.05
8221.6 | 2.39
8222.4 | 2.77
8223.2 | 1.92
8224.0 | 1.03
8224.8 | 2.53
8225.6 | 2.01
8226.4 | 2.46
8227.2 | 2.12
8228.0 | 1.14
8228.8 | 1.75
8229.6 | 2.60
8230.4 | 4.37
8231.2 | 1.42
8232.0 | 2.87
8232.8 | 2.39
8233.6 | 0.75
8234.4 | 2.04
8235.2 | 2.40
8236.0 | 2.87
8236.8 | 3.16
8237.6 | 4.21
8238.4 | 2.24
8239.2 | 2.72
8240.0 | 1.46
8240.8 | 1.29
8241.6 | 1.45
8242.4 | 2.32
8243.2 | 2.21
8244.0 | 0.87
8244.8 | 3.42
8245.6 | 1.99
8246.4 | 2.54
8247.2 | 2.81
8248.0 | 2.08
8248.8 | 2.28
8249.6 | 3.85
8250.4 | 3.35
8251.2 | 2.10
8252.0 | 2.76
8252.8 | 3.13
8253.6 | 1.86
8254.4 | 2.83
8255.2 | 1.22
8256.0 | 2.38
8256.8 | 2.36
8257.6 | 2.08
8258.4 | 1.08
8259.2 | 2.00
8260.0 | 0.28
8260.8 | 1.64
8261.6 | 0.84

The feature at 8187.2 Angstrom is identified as [S II] 6716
